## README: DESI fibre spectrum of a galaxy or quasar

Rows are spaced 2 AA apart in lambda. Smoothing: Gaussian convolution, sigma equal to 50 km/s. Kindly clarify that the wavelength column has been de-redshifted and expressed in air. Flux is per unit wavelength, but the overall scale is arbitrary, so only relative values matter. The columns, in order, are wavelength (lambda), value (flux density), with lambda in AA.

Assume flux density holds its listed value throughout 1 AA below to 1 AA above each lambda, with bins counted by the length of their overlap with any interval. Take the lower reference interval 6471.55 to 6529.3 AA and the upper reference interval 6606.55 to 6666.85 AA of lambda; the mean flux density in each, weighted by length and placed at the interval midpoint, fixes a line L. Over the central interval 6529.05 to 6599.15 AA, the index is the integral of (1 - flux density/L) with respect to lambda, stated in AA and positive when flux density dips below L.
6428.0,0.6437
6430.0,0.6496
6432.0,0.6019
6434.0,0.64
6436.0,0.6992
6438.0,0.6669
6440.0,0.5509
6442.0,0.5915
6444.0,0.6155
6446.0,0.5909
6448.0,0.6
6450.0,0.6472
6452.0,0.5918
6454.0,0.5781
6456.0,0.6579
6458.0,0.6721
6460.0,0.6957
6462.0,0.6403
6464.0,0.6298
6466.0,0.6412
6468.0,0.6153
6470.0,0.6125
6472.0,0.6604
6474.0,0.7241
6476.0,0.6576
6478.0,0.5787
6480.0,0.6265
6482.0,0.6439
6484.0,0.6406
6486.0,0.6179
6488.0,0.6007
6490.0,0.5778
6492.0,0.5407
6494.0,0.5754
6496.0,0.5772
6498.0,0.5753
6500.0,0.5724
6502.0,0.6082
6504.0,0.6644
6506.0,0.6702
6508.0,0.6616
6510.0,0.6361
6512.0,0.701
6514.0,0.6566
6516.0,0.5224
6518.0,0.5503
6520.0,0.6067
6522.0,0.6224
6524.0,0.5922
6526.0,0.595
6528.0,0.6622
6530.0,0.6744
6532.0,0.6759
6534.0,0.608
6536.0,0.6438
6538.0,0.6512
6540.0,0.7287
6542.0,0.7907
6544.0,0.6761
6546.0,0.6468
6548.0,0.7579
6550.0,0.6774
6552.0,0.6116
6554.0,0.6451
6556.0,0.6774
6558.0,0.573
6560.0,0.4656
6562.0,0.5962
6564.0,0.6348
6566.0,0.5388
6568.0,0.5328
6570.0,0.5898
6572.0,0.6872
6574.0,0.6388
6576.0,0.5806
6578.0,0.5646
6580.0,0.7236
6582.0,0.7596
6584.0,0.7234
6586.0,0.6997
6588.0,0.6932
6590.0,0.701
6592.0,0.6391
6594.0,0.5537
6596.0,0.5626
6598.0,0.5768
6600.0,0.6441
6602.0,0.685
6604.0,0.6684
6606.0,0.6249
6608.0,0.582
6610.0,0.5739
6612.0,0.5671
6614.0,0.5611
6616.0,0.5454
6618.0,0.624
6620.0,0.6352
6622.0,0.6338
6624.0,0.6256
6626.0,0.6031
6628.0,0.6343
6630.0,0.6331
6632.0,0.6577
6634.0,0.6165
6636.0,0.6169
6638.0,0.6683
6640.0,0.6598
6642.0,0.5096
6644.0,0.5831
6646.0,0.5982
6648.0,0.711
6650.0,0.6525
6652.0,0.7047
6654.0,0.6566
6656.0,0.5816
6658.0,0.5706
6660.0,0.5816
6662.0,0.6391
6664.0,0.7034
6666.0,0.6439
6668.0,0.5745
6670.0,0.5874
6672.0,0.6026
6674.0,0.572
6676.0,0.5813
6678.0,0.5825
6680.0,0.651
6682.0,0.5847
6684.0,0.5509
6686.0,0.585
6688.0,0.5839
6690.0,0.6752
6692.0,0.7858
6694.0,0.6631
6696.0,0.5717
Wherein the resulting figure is -2.8 AA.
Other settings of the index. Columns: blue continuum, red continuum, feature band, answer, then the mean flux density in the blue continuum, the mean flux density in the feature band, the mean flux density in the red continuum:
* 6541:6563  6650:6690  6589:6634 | 0.95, 0.647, 0.615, 0.61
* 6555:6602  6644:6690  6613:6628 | 0.34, 0.625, 0.606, 0.614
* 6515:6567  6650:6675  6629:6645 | 0.10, 0.632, 0.618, 0.62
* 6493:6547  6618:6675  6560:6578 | 1.14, 0.635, 0.59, 0.623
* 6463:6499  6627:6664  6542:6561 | -0.71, 0.616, 0.645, 0.628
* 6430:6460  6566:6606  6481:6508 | 1.00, 0.625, 0.607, 0.64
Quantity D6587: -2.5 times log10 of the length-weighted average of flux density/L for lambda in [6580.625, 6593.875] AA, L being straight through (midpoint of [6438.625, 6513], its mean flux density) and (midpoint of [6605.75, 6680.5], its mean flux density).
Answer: -0.13 mag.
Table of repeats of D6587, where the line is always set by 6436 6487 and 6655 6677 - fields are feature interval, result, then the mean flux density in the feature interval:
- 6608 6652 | -0.01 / 0.616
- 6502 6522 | -0.01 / 0.628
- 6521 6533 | -0.03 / 0.637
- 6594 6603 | 0.00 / 0.61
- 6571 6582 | -0.06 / 0.65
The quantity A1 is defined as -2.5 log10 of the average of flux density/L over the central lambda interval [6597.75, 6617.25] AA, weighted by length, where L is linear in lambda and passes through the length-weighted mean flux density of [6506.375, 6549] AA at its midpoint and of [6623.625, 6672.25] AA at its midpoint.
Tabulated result 0.05 mag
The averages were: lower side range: 0.651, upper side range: 0.625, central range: 0.604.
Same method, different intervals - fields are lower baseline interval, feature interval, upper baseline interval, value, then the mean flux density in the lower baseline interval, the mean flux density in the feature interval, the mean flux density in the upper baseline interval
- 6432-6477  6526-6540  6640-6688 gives -0.05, 0.635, 0.654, 0.61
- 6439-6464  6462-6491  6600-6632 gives -0.02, 0.62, 0.631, 0.615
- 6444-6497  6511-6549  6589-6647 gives -0.05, 0.623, 0.651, 0.613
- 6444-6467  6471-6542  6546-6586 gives 0.01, 0.631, 0.628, 0.633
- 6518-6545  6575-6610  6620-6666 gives -0.01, 0.652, 0.644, 0.63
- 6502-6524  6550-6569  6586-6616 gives 0.05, 0.627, 0.591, 0.617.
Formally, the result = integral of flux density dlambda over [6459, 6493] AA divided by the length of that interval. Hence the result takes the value 0.63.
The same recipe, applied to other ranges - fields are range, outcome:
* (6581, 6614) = 0.638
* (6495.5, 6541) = 0.629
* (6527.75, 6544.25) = 0.68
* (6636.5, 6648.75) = 0.62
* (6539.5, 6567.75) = 0.64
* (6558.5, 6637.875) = 0.621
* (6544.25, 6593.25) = 0.64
